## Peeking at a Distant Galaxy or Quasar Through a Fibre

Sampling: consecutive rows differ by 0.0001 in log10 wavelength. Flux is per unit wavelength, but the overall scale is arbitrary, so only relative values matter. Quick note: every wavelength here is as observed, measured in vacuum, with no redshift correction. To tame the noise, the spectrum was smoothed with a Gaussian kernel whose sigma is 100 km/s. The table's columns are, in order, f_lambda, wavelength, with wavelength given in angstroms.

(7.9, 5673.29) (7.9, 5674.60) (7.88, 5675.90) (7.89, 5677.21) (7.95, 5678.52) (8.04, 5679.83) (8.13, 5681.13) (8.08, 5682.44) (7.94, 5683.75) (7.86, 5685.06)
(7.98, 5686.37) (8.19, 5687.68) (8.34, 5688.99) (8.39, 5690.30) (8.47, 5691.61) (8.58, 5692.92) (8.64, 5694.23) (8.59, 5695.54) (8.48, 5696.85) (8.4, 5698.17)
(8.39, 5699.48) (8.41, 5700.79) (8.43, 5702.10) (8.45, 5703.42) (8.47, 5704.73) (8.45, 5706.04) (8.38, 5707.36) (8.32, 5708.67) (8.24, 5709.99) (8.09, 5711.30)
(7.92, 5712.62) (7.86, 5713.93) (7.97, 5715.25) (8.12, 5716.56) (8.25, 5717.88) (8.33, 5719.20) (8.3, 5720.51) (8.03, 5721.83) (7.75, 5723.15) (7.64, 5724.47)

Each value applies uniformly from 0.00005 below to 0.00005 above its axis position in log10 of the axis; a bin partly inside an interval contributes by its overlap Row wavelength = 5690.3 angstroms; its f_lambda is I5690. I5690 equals 8.39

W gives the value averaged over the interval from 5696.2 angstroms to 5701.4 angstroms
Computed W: 8.41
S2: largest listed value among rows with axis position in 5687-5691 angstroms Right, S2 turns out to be 8.39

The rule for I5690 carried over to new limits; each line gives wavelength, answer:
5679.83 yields 8.04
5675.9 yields 7.88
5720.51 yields 8.3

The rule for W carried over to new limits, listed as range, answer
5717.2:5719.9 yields 8.29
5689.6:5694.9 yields 8.52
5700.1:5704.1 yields 8.43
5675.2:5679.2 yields 7.91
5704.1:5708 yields 8.43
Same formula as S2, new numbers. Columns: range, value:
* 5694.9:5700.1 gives 8.59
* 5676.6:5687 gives 8.13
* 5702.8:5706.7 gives 8.47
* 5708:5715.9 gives 8.32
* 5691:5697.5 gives 8.64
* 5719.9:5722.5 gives 8.3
